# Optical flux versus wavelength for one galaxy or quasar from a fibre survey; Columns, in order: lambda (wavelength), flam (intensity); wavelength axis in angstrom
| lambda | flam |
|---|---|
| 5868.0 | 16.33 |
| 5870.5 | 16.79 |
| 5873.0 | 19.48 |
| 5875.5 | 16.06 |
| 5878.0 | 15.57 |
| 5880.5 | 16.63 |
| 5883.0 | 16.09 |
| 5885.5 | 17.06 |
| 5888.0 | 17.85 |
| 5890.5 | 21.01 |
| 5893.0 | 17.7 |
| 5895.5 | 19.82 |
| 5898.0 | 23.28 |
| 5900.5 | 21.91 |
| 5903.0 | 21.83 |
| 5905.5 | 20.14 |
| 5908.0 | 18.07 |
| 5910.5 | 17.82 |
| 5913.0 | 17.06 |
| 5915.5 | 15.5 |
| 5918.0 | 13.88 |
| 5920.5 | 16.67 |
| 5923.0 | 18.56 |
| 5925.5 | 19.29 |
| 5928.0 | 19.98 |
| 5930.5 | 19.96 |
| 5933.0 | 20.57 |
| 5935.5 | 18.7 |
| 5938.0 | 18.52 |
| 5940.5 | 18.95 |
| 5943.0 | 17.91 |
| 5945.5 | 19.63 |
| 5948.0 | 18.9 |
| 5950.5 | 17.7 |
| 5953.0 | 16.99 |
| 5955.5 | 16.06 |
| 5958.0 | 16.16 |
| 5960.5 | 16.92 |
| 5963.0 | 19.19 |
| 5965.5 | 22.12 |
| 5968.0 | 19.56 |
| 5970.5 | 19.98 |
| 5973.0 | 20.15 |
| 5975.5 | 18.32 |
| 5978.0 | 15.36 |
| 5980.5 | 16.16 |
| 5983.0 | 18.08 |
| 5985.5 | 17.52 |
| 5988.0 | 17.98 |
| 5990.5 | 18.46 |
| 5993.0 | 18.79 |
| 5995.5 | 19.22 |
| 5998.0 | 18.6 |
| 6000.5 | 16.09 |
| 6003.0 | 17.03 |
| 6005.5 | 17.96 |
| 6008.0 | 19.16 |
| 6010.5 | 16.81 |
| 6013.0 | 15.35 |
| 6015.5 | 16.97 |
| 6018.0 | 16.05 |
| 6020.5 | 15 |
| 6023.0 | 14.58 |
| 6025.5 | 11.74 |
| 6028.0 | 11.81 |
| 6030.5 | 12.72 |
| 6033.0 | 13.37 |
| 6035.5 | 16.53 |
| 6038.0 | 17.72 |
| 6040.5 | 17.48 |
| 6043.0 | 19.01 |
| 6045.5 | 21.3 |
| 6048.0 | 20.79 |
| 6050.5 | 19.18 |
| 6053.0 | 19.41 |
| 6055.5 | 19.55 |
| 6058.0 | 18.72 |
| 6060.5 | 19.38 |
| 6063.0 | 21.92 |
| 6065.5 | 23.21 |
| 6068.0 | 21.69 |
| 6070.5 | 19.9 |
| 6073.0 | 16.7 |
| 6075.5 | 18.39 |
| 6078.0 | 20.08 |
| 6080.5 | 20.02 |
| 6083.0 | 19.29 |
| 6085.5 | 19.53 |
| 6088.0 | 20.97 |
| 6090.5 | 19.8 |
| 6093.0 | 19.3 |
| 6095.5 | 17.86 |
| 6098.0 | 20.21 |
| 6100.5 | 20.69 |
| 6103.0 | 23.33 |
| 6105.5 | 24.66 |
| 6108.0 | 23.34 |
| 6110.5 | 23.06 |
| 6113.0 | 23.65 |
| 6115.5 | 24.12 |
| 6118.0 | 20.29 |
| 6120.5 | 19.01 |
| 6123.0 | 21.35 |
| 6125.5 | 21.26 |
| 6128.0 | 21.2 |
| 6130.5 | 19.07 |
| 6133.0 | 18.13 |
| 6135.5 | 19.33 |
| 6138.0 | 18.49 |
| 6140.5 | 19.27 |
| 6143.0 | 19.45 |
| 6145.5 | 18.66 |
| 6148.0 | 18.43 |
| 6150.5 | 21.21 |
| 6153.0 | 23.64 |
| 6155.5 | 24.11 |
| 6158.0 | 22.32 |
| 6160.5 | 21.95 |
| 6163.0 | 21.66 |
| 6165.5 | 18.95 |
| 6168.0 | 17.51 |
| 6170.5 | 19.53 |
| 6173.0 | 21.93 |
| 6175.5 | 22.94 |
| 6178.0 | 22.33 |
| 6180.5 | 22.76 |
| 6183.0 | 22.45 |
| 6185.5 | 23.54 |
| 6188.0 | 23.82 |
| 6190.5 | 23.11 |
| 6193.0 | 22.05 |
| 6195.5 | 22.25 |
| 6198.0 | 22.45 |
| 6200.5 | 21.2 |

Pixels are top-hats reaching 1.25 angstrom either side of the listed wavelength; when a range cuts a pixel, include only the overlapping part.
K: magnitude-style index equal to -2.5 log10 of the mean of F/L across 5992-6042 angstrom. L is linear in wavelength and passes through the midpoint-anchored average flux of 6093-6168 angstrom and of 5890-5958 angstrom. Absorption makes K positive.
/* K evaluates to 0.214 mag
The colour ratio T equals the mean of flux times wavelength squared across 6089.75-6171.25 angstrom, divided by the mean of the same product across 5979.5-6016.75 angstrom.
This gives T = 1.23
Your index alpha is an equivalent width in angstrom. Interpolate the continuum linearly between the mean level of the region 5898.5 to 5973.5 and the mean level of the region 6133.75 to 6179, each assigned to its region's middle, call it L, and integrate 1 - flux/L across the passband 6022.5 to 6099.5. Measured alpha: 4.98 angstrom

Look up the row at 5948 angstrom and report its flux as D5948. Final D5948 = 18.9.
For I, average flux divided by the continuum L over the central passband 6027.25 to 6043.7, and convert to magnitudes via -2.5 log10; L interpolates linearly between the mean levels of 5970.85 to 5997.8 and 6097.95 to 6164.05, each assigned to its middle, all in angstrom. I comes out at 0.23 mag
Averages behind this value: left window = 18.1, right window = 21.2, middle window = 15.5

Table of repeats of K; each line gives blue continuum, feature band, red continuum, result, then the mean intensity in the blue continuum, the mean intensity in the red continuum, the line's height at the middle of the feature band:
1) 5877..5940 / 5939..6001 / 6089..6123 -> 0.07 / 18.6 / 21.5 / 19.5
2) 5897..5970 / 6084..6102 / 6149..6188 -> 0.05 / 18.7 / 21.8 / 20.8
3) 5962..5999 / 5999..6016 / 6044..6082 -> 0.12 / 18.6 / 20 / 19.1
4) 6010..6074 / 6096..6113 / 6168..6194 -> -0.14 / 17.6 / 22.2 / 19.7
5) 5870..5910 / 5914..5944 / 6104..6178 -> 0.05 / 18.7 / 21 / 19.1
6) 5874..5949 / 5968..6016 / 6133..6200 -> 0.09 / 18.5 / 21.3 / 19.4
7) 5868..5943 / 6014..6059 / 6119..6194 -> 0.18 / 18.4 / 21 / 19.7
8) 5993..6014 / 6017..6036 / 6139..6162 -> 0.29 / 17.6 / 21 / 18.2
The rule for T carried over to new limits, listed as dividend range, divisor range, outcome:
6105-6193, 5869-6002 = 1.25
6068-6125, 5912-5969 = 1.20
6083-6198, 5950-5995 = 1.24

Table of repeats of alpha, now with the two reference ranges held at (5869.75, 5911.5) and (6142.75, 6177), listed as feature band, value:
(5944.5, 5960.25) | 1.4 angstrom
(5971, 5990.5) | 1.6 angstrom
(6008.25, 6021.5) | 2.3 angstrom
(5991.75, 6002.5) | 0.8 angstrom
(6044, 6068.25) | -0.5 angstrom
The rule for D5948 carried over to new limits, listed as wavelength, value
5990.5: 18.46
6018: 16.05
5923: 18.56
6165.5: 18.95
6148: 18.43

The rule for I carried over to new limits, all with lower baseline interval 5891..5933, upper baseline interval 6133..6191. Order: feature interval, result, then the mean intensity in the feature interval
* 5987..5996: 0.06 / 18.6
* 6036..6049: 0.06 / 19.1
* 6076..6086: 0.04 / 19.6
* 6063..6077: 0.01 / 20.2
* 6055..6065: 0.00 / 20.2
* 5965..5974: -0.05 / 20.3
